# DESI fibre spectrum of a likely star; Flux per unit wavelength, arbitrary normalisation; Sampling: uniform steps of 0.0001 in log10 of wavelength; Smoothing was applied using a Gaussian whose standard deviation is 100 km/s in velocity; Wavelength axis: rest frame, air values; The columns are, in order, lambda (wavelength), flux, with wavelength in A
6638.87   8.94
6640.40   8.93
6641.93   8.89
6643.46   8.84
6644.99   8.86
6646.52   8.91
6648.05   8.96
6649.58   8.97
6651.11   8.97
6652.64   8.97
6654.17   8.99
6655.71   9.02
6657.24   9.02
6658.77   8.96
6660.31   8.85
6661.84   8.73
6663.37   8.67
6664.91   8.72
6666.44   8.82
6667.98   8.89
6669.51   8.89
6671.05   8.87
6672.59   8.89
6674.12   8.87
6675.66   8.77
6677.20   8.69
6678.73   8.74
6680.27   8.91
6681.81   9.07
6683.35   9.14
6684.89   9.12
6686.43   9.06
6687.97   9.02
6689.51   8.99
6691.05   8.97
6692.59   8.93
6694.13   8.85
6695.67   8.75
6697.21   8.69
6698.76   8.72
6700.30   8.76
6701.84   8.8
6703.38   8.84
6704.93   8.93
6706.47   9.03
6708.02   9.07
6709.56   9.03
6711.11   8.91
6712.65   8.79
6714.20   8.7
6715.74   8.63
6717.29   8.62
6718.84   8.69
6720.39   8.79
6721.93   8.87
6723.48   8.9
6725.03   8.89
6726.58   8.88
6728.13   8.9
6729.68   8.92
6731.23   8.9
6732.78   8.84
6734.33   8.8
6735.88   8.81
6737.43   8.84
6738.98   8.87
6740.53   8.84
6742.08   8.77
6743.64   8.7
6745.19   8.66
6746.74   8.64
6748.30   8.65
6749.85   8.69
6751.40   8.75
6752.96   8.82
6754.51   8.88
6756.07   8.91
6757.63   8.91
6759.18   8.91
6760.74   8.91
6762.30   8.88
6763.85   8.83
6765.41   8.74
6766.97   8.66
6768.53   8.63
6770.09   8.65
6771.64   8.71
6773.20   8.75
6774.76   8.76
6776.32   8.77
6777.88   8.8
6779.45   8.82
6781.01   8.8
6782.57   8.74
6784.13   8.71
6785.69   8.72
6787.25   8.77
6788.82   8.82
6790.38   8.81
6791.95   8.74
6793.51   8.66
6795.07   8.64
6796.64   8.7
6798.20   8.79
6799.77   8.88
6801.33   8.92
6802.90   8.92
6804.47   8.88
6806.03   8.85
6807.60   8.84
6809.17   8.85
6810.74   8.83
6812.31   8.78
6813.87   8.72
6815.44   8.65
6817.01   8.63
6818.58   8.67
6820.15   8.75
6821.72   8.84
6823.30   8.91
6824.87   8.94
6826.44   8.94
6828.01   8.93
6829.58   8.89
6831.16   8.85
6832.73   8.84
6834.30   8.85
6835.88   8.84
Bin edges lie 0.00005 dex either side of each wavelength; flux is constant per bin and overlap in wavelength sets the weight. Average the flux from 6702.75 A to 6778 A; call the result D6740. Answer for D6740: 8.81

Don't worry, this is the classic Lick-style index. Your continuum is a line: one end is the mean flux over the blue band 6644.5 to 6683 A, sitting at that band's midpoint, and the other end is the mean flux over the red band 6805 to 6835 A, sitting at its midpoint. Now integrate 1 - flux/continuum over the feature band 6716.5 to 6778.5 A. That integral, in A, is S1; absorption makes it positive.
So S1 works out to 0.4 A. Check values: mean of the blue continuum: 8.88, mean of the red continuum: 8.82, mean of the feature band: 8.79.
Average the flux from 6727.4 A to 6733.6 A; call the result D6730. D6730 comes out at 8.89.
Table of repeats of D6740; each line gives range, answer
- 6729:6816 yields 8.79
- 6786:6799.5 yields 8.74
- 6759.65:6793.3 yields 8.76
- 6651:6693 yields 8.91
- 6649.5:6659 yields 8.99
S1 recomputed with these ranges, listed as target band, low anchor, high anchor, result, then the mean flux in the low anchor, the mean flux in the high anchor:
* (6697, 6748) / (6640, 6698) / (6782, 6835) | 0.2 A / 8.9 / 8.8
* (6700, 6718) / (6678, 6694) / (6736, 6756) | 0.1 A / 8.99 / 8.77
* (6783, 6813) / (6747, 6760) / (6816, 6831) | 0.1 A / 8.81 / 8.83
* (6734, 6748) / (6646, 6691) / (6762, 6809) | 0.1 A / 8.91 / 8.77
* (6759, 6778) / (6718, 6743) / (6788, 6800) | 0.0 A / 8.84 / 8.74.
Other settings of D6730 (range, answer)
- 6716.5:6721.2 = 8.7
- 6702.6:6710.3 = 8.98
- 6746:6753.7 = 8.71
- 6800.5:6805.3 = 8.92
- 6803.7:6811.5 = 8.85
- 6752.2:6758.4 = 8.87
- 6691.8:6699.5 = 8.79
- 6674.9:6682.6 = 8.84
